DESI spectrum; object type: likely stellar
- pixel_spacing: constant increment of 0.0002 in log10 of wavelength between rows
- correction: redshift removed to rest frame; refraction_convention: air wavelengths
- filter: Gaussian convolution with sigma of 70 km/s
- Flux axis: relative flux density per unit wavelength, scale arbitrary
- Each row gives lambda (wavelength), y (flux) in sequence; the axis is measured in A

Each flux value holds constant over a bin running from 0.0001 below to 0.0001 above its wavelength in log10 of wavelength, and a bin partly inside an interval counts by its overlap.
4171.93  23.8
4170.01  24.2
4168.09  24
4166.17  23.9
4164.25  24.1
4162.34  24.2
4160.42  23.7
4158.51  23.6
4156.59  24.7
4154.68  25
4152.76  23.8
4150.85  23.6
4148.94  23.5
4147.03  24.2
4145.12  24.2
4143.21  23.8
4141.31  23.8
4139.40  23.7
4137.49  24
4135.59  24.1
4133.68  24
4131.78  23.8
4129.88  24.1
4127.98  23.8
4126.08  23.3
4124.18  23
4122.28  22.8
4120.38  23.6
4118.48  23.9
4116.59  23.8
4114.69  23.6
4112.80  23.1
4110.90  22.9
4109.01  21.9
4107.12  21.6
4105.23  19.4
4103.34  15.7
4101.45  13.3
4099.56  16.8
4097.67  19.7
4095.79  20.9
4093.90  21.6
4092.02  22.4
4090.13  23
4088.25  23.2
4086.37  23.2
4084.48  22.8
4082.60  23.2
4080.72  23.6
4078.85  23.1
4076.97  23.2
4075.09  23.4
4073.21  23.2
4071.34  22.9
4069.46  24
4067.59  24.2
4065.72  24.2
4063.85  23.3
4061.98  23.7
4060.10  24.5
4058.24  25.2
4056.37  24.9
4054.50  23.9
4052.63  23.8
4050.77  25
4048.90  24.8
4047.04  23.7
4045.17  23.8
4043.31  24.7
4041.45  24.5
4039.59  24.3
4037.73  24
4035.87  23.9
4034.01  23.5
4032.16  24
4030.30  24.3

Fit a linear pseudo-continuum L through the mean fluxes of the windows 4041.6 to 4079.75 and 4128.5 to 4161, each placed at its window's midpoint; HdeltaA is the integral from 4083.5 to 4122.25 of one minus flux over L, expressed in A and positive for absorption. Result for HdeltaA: 4.2 A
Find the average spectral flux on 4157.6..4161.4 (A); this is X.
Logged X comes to 23.7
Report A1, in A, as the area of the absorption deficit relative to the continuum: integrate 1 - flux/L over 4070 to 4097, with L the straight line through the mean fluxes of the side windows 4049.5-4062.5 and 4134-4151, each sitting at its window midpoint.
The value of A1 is 1.6 A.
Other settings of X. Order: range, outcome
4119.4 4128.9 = 23.3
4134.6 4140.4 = 23.9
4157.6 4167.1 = 23.9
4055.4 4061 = 24.9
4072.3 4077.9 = 23.2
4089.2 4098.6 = 21.5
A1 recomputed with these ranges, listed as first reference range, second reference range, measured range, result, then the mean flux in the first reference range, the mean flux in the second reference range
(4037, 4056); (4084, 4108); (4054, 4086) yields -2.0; 24.3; 20.2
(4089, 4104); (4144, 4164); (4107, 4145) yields -3.1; 19.3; 24.1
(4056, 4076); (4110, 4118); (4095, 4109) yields 3.0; 23.9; 23.4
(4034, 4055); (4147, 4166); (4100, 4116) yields 2.6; 24.2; 24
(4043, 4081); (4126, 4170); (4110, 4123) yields 0.3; 24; 24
